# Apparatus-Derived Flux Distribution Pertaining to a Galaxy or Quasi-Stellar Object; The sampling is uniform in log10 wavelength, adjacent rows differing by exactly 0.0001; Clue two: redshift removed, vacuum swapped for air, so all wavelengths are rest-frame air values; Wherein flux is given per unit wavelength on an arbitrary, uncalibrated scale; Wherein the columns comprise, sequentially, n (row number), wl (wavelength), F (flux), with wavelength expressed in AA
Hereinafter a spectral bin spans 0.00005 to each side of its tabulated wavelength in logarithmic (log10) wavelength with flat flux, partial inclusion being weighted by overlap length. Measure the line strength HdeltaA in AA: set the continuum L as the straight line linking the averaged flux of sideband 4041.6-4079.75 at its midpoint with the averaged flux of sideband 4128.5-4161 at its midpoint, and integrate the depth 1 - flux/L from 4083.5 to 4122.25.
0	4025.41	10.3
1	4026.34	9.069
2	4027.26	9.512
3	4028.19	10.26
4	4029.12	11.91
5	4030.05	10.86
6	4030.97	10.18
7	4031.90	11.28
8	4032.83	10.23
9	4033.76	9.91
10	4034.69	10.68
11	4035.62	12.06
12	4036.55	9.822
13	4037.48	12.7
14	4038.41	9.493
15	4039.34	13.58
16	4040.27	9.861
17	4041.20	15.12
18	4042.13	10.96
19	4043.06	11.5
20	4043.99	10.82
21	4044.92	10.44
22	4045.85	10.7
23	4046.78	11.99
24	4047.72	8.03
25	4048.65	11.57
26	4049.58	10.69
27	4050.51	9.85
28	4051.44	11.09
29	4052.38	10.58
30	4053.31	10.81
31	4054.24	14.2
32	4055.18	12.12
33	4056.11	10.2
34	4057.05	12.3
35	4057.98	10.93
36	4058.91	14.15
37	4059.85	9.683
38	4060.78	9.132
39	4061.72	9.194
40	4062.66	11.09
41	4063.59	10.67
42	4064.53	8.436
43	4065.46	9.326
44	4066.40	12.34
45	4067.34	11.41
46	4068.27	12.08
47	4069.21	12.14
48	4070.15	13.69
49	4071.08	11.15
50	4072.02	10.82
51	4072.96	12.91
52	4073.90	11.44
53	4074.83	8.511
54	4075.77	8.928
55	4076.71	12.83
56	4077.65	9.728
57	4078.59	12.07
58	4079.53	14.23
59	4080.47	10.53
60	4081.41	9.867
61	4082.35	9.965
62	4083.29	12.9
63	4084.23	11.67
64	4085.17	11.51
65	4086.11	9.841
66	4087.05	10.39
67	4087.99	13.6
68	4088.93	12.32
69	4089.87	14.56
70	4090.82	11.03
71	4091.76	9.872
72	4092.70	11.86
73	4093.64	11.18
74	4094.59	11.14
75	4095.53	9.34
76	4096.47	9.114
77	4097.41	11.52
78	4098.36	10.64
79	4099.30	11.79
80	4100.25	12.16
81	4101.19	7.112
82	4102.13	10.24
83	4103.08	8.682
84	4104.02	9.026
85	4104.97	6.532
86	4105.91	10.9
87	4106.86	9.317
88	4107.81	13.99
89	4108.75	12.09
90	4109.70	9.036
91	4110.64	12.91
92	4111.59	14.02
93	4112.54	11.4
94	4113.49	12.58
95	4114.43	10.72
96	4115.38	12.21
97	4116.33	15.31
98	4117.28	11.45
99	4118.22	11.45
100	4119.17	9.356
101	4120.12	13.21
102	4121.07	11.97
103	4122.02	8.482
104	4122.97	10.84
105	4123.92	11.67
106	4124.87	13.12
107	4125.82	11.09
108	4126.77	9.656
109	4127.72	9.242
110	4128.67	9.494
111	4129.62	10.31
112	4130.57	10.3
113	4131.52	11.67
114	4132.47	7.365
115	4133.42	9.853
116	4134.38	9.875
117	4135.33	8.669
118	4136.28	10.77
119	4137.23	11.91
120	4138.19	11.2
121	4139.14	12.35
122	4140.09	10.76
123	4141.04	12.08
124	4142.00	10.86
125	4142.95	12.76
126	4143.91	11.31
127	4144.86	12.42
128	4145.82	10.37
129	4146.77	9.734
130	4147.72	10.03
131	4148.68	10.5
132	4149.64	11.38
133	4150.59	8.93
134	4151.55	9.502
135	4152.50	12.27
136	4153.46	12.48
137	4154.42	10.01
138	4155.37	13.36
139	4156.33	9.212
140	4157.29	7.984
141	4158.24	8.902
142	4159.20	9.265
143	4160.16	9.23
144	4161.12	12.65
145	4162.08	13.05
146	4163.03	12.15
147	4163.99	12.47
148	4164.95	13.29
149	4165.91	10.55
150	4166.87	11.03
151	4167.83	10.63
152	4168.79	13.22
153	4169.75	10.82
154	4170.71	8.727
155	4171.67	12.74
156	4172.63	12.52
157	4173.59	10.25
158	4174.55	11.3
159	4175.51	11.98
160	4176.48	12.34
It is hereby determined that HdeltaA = -1.2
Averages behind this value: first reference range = 11.1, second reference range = 10.5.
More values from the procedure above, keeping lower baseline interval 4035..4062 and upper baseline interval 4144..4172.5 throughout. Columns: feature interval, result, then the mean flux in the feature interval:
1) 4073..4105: 0.7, 10.9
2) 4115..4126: -0.7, 11.7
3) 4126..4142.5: 0.9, 10.4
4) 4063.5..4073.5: -0.2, 11.4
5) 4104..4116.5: -0.4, 11.4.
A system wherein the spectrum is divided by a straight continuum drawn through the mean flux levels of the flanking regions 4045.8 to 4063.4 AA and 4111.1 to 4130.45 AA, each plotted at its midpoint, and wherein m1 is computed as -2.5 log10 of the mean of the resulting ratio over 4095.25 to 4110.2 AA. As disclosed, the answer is 0.12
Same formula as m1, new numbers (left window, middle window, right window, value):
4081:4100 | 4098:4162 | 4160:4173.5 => 0.06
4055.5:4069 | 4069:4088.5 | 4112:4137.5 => -0.05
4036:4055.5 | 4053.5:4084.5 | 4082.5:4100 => 0.01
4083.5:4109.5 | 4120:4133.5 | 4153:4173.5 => 0.05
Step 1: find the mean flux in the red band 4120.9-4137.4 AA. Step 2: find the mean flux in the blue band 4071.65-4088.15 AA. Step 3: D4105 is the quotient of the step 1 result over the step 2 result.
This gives 0.92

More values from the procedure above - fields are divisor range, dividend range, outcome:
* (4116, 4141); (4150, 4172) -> 1.01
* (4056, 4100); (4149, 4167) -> 0.98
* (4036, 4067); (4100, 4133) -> 0.98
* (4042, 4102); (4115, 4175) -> 0.99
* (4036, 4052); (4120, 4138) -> 0.94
